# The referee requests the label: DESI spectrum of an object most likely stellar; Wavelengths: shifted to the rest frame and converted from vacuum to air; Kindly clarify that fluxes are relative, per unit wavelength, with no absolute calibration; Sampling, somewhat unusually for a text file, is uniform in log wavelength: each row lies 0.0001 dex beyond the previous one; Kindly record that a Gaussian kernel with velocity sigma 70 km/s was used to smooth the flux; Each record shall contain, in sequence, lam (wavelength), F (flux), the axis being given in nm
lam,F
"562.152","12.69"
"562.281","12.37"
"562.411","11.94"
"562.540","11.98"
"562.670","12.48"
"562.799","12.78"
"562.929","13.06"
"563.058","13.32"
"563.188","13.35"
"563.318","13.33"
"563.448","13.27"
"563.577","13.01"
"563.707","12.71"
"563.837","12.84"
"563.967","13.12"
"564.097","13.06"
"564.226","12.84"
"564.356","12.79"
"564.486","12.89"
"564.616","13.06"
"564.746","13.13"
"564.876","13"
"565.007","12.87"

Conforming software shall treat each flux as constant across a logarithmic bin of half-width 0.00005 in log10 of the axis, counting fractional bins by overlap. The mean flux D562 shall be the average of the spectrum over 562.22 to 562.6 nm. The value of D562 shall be 12.1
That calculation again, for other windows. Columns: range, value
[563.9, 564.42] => 13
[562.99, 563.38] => 13.3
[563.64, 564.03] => 12.9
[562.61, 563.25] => 13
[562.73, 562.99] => 12.9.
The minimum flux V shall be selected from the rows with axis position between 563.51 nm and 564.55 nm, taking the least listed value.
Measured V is 12.71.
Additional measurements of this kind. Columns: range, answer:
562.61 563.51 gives 12.48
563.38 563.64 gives 13.01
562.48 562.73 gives 11.98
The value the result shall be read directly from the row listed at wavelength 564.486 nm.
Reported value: 12.89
